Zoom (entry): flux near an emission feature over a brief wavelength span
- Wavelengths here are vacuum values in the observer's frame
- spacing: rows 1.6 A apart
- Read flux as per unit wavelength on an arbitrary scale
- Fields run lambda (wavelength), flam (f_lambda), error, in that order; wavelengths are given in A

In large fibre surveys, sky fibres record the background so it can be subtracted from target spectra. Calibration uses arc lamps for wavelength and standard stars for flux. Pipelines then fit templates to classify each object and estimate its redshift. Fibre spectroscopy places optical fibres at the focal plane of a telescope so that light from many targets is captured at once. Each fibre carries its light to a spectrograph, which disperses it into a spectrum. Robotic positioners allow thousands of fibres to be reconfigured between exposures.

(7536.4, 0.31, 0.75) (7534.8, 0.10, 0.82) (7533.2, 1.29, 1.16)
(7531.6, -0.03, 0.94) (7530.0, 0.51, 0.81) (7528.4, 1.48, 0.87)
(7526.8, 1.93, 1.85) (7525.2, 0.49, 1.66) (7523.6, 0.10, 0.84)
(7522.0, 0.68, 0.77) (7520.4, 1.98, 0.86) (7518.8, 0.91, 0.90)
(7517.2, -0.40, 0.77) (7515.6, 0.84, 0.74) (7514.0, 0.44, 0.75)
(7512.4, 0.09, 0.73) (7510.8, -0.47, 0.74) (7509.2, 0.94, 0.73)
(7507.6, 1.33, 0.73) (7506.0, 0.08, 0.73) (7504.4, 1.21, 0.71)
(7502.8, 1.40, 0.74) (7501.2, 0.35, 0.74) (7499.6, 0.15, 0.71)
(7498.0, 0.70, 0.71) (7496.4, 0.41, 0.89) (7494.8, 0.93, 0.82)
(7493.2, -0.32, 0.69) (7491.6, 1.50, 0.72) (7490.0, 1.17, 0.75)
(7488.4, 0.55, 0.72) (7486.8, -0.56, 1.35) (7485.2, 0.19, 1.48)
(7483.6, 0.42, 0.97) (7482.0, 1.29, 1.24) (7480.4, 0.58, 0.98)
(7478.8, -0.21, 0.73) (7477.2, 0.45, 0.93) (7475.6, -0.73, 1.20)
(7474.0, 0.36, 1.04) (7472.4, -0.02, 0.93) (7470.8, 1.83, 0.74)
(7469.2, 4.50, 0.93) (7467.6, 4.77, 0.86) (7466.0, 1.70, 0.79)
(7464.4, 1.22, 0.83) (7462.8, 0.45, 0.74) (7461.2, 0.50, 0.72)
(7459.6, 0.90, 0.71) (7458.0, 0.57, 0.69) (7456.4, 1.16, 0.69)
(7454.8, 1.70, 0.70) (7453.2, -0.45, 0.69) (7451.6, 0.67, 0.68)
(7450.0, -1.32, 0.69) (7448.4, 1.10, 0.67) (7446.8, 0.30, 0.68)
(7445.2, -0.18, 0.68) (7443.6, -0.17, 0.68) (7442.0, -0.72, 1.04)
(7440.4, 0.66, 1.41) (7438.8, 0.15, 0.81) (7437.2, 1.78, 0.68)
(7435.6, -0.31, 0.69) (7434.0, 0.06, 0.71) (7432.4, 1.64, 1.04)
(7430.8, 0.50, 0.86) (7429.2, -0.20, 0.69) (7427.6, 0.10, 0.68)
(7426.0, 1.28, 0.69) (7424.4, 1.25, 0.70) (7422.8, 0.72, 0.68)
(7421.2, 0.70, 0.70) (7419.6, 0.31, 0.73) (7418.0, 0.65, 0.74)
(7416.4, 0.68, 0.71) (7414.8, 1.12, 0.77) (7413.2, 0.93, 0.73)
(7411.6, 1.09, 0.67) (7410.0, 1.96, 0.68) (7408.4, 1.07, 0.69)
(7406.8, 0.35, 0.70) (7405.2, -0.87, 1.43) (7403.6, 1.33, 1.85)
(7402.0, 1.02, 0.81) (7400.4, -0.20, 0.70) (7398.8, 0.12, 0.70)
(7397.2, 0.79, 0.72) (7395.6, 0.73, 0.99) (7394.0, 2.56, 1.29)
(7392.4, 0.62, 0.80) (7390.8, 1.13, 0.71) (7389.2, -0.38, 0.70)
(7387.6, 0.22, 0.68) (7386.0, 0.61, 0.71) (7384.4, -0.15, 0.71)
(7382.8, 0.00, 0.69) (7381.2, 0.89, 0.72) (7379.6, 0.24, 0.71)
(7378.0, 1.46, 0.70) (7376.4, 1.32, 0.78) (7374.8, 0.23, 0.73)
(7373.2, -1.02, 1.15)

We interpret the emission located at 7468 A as H-alpha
